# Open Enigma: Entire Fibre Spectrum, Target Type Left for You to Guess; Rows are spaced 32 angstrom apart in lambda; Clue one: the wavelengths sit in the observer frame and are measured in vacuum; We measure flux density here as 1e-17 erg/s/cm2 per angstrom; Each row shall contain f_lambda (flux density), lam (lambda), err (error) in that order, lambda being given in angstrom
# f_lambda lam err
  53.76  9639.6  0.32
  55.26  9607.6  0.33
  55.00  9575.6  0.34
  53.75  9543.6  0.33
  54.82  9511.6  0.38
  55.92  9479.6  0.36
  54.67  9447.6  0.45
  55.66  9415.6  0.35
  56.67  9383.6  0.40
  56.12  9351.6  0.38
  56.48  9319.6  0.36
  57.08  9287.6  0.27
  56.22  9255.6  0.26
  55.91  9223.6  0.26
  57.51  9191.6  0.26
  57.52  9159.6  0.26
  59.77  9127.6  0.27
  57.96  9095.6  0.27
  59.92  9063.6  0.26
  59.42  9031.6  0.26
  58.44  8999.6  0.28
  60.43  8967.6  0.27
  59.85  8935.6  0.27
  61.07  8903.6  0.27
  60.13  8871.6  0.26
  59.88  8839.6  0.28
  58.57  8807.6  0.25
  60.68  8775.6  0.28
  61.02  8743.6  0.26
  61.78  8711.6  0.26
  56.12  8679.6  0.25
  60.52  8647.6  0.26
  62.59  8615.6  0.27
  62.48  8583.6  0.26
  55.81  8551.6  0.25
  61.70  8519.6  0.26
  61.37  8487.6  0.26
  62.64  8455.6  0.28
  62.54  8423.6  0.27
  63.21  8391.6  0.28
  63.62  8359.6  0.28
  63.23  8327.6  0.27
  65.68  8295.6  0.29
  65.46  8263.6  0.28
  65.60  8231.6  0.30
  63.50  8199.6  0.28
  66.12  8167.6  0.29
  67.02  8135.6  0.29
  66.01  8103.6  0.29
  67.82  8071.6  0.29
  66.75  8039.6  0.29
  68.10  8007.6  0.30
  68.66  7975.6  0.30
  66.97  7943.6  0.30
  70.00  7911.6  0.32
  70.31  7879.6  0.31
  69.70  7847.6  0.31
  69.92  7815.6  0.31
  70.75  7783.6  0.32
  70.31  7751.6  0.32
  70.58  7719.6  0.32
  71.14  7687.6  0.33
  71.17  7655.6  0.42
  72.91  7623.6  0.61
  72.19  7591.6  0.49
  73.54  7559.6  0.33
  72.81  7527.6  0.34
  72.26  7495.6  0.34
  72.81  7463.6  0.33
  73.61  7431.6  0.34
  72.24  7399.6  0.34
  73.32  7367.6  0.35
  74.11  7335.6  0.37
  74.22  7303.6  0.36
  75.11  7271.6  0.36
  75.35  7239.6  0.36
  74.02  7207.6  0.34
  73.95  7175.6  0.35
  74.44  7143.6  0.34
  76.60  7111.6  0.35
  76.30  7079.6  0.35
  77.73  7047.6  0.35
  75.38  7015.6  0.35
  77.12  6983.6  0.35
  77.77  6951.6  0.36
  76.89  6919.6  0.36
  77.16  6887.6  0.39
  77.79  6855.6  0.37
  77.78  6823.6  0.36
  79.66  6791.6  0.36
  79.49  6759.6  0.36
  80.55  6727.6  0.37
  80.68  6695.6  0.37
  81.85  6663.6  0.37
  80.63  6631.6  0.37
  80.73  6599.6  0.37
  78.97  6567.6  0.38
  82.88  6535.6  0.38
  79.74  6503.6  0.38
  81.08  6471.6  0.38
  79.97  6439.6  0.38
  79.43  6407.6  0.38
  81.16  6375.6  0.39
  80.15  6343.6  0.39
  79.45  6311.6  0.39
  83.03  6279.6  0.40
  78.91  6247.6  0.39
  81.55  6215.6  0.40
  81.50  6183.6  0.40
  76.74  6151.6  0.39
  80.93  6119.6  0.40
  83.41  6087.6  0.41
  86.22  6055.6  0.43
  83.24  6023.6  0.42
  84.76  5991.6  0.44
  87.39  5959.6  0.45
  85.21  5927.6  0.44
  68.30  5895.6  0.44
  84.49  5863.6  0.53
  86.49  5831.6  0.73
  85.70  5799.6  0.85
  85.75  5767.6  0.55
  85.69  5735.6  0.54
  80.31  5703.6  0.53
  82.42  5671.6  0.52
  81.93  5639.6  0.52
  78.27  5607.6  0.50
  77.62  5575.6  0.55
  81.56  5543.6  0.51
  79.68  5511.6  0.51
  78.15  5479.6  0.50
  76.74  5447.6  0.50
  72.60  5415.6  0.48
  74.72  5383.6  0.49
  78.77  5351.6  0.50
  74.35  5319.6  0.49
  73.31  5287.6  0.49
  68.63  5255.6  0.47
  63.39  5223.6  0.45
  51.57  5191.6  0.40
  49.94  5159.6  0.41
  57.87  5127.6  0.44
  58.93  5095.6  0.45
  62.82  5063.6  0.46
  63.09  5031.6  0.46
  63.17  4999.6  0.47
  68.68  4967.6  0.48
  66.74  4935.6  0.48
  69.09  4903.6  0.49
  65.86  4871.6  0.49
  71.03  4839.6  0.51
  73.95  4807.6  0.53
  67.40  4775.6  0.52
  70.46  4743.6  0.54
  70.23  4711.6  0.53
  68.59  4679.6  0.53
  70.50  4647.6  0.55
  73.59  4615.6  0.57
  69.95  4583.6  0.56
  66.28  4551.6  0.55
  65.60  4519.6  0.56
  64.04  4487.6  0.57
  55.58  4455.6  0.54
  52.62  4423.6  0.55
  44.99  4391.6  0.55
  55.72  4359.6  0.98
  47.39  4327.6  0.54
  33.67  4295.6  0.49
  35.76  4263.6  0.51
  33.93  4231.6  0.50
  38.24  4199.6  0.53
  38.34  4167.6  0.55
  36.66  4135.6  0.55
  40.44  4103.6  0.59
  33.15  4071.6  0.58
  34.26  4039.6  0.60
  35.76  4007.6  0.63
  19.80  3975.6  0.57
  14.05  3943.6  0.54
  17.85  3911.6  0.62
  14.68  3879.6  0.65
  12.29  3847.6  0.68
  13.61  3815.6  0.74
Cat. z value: 0.000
